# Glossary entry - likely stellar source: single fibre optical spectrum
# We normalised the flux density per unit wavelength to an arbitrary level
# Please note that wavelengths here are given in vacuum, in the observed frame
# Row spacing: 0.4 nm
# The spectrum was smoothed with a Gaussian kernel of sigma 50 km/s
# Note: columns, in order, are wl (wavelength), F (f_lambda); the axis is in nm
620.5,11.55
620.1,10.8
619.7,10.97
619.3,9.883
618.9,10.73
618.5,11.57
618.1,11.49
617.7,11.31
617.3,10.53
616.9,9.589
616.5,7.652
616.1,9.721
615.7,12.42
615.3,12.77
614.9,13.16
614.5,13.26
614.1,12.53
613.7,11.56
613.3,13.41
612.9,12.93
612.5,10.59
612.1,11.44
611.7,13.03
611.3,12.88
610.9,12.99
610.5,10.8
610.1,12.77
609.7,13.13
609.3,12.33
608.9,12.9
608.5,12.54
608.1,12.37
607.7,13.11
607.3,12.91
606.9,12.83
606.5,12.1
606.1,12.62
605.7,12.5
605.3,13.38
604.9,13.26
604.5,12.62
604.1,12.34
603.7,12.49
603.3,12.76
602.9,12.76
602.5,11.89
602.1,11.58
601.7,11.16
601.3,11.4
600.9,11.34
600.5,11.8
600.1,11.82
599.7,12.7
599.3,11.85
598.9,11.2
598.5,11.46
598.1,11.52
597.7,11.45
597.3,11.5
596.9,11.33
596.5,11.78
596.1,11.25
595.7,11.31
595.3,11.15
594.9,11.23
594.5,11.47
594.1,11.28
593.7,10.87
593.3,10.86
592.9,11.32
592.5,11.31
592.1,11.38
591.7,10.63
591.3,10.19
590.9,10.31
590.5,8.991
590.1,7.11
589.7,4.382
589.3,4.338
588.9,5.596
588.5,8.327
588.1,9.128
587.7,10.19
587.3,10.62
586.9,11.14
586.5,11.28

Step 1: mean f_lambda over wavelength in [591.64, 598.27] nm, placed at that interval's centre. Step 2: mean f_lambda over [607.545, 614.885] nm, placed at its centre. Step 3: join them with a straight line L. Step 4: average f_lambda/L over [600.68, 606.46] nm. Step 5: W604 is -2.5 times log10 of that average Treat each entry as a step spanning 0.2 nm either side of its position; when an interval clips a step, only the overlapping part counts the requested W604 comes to -0.03 mag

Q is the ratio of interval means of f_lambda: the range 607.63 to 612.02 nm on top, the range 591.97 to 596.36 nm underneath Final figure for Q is 1.12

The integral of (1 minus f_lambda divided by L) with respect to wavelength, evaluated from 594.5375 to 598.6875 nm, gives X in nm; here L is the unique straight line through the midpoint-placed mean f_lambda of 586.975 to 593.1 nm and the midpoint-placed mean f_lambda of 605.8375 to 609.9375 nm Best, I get -0.43 nm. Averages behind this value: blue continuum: 8.97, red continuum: 12.7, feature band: 11.4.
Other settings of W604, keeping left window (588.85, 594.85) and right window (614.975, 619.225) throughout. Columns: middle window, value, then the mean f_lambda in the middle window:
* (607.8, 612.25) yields -0.195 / 12.5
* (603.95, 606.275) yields -0.248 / 12.8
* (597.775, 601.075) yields -0.184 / 11.7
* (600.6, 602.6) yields -0.149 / 11.5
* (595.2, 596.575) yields -0.172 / 11.4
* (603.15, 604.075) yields -0.237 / 12.6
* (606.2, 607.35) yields -0.220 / 12.6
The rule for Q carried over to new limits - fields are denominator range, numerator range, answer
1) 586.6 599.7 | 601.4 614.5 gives 1.22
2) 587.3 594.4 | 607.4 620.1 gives 1.28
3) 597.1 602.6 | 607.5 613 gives 1.07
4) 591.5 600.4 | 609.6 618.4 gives 1.04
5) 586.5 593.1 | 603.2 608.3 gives 1.39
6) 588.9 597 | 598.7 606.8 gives 1.22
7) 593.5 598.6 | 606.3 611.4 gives 1.11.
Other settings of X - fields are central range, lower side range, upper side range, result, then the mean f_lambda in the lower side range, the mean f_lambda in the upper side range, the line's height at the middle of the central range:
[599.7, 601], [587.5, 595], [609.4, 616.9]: -0.17 nm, 9.39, 12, 10.5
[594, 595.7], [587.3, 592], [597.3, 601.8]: -0.21 nm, 8.28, 11.6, 10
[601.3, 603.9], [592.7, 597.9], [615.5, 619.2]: -0.24 nm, 11.3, 10.5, 11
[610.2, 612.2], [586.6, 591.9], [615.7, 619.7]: -0.46 nm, 8.59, 10.4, 10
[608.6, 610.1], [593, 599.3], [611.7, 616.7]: -0.14 nm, 11.3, 11.8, 11.7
